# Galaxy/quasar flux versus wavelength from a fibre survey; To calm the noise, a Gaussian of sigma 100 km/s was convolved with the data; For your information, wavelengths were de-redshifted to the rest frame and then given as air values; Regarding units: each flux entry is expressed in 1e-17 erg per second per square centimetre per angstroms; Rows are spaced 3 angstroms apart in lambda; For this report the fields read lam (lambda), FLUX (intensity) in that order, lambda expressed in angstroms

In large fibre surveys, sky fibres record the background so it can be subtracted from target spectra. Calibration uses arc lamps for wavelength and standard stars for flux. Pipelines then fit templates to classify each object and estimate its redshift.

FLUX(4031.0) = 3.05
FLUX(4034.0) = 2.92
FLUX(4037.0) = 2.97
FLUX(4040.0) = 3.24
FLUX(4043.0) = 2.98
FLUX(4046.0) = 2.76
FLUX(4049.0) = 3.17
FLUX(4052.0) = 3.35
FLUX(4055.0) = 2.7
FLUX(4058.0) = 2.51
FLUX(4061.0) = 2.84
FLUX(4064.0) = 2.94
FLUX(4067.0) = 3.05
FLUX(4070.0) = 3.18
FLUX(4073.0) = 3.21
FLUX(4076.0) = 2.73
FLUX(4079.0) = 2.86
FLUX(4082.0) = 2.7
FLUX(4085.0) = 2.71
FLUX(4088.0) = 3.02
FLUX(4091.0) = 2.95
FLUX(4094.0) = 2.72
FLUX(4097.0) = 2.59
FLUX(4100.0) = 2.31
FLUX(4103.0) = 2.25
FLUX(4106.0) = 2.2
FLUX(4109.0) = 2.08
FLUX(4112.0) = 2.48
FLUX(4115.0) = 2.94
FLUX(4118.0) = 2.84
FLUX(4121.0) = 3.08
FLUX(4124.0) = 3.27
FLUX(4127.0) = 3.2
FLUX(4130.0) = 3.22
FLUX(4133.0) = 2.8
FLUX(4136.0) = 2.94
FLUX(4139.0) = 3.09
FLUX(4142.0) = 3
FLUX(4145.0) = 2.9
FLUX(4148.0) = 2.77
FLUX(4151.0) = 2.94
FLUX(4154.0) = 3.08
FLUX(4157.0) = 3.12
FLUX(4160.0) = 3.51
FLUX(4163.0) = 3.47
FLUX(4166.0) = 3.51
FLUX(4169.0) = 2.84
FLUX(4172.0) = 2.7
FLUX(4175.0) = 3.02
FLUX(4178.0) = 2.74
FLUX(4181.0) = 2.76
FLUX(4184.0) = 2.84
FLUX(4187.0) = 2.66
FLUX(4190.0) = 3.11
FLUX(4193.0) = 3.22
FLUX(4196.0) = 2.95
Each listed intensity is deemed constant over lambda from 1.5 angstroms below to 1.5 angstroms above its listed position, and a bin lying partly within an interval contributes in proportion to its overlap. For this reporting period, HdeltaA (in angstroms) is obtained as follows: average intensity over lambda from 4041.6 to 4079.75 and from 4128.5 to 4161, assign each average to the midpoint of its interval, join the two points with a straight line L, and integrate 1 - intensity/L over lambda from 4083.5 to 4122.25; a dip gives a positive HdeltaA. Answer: 4.7 angstroms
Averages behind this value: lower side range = 2.95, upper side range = 3.03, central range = 2.63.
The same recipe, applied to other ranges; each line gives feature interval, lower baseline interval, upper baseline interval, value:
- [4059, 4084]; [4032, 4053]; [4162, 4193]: 0.9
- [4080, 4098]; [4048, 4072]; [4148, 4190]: 1.1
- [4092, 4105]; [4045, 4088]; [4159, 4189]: 2.0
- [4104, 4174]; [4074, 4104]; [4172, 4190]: -4.7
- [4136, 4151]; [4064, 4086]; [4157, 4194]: 0.3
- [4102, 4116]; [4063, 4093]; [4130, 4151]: 2.7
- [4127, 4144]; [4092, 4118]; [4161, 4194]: -2.1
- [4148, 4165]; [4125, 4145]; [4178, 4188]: -1.7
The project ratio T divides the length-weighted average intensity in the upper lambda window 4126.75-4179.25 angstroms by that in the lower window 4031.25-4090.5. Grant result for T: 1.0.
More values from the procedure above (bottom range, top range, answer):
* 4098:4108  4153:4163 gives 1.45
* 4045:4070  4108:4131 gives 0.99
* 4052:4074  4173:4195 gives 0.99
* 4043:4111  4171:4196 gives 1.04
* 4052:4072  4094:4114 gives 0.81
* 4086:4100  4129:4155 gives 1.07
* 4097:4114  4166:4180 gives 1.25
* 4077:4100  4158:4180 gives 1.12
